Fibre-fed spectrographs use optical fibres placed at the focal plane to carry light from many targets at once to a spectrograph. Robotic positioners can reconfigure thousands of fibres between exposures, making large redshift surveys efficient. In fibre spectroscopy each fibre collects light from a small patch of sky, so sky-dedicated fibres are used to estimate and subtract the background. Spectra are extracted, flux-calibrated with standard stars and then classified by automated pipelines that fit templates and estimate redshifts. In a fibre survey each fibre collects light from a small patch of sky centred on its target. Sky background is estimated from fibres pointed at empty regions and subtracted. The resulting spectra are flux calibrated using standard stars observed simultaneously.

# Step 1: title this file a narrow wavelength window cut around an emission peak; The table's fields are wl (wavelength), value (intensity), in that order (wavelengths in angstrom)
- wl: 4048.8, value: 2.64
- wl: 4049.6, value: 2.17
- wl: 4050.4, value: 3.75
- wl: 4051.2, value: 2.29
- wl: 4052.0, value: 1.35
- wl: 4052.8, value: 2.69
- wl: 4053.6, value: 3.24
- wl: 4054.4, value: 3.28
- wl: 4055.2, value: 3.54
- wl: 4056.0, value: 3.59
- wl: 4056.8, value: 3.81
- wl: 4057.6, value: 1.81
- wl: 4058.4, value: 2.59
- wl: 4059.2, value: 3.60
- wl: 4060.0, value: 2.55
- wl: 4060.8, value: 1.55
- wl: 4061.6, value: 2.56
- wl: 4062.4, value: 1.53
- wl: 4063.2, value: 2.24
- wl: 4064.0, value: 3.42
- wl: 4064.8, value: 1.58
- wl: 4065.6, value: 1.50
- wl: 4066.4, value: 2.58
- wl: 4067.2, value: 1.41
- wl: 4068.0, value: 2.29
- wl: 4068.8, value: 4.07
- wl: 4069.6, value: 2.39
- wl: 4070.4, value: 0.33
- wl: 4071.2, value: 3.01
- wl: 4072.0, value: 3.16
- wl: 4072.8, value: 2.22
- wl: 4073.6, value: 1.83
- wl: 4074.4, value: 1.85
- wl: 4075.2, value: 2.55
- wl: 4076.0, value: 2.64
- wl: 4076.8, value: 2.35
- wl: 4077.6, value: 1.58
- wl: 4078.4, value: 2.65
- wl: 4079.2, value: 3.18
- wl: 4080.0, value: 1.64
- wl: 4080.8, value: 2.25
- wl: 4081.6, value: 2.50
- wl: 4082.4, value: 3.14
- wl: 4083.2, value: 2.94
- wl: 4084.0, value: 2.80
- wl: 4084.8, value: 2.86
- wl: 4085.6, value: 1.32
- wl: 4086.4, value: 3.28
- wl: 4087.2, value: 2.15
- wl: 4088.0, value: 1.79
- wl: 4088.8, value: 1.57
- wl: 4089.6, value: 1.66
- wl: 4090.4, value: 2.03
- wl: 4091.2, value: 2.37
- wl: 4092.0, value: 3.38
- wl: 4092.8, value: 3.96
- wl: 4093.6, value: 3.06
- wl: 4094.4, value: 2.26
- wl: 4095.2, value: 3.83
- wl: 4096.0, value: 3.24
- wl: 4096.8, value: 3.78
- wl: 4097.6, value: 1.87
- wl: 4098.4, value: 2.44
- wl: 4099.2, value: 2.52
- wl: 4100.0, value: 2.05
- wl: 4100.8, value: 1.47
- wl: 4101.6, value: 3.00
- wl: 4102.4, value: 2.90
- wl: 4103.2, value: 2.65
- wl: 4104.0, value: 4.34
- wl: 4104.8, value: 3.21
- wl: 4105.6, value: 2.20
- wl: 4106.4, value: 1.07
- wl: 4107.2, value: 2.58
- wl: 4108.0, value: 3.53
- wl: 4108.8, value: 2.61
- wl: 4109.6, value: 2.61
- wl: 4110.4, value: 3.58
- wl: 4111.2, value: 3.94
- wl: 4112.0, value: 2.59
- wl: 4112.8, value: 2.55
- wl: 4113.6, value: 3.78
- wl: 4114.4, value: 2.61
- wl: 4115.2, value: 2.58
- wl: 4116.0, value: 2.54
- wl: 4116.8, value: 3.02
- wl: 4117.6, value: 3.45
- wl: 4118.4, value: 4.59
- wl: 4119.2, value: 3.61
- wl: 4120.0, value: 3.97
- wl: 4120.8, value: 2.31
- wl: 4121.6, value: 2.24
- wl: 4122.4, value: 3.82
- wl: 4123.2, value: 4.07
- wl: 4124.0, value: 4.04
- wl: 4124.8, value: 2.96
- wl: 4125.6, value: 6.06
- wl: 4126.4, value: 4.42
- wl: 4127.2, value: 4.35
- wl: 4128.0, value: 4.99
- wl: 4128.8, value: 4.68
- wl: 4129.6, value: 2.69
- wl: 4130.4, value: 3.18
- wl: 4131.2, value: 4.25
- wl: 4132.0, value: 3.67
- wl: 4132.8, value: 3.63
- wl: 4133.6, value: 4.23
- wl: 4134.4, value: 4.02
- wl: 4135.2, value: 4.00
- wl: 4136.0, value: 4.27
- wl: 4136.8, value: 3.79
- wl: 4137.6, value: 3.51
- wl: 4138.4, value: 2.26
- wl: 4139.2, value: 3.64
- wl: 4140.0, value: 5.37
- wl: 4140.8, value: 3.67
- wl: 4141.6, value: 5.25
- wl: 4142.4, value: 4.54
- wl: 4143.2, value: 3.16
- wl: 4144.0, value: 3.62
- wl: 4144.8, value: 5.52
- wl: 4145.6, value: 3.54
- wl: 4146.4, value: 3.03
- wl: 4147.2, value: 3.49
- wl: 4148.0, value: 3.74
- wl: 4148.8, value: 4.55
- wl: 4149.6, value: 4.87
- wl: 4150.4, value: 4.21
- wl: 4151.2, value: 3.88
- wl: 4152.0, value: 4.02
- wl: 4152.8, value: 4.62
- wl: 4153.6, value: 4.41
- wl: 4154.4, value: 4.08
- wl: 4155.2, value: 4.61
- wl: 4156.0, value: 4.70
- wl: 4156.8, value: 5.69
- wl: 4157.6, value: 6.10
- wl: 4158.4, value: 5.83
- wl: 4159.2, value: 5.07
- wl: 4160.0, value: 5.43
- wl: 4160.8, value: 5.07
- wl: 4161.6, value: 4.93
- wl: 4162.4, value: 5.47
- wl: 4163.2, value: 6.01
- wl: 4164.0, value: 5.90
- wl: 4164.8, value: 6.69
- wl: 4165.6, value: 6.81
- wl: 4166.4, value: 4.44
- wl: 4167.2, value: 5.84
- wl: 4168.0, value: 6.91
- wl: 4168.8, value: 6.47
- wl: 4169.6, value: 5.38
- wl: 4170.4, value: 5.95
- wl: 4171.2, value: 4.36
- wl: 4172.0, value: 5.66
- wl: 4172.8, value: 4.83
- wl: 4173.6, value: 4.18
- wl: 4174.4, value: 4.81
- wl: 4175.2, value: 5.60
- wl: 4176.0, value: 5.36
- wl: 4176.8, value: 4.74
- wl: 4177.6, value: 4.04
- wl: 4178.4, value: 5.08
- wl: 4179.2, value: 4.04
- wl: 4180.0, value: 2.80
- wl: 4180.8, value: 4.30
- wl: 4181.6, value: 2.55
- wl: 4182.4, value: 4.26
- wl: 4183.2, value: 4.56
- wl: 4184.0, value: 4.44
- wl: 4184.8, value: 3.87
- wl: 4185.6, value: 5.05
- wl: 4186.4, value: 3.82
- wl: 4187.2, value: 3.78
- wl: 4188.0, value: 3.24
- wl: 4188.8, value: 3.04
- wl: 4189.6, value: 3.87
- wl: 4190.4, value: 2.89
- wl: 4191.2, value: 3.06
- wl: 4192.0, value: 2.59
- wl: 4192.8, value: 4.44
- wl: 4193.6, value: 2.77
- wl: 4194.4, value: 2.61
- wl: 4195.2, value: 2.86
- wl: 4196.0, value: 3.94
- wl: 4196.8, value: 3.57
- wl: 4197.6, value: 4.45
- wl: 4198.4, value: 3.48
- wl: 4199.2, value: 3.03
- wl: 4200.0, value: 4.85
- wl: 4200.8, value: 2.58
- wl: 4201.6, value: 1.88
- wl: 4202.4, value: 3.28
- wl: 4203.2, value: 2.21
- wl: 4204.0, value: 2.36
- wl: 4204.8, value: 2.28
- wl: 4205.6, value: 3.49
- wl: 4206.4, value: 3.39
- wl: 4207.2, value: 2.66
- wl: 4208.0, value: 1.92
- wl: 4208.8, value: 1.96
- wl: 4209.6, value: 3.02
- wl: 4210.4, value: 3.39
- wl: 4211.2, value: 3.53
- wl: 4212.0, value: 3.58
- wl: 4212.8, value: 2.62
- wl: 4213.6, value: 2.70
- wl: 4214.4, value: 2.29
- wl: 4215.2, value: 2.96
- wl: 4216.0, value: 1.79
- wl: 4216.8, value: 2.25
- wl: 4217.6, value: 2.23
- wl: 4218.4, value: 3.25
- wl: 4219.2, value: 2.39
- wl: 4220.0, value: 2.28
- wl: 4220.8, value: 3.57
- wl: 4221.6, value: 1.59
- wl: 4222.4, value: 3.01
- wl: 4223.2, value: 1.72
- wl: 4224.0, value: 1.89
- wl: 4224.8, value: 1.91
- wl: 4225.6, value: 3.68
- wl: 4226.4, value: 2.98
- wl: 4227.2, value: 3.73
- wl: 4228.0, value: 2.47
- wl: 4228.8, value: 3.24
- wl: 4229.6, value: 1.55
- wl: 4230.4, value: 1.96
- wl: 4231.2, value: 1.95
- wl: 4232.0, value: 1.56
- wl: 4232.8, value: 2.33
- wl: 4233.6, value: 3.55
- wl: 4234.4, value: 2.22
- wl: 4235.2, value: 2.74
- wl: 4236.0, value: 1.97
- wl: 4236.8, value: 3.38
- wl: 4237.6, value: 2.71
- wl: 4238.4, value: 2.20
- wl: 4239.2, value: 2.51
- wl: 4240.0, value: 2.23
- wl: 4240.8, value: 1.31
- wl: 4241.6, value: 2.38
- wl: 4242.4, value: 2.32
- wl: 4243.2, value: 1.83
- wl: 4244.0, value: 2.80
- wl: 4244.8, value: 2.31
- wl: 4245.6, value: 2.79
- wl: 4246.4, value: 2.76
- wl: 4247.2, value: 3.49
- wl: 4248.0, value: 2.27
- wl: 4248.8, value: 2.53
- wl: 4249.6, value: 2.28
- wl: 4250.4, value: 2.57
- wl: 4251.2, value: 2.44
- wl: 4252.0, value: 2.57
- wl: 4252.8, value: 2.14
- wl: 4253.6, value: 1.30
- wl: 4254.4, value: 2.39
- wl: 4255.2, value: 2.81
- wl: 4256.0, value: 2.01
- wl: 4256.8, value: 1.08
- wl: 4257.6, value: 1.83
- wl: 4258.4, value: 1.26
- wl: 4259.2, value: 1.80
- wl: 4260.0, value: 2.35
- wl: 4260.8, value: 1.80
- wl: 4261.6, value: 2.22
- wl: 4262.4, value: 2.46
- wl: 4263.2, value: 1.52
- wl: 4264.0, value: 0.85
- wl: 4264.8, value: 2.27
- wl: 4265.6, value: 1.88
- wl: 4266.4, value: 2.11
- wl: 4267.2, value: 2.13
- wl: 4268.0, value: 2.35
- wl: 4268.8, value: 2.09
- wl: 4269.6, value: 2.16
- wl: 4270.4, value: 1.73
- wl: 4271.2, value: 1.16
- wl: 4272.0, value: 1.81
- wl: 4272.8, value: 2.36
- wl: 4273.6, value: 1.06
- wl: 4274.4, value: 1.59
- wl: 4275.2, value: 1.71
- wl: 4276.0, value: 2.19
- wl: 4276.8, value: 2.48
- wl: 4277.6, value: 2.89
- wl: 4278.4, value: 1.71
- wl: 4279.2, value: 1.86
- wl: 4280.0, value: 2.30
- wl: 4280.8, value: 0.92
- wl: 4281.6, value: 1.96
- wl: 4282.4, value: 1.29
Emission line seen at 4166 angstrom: C III]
